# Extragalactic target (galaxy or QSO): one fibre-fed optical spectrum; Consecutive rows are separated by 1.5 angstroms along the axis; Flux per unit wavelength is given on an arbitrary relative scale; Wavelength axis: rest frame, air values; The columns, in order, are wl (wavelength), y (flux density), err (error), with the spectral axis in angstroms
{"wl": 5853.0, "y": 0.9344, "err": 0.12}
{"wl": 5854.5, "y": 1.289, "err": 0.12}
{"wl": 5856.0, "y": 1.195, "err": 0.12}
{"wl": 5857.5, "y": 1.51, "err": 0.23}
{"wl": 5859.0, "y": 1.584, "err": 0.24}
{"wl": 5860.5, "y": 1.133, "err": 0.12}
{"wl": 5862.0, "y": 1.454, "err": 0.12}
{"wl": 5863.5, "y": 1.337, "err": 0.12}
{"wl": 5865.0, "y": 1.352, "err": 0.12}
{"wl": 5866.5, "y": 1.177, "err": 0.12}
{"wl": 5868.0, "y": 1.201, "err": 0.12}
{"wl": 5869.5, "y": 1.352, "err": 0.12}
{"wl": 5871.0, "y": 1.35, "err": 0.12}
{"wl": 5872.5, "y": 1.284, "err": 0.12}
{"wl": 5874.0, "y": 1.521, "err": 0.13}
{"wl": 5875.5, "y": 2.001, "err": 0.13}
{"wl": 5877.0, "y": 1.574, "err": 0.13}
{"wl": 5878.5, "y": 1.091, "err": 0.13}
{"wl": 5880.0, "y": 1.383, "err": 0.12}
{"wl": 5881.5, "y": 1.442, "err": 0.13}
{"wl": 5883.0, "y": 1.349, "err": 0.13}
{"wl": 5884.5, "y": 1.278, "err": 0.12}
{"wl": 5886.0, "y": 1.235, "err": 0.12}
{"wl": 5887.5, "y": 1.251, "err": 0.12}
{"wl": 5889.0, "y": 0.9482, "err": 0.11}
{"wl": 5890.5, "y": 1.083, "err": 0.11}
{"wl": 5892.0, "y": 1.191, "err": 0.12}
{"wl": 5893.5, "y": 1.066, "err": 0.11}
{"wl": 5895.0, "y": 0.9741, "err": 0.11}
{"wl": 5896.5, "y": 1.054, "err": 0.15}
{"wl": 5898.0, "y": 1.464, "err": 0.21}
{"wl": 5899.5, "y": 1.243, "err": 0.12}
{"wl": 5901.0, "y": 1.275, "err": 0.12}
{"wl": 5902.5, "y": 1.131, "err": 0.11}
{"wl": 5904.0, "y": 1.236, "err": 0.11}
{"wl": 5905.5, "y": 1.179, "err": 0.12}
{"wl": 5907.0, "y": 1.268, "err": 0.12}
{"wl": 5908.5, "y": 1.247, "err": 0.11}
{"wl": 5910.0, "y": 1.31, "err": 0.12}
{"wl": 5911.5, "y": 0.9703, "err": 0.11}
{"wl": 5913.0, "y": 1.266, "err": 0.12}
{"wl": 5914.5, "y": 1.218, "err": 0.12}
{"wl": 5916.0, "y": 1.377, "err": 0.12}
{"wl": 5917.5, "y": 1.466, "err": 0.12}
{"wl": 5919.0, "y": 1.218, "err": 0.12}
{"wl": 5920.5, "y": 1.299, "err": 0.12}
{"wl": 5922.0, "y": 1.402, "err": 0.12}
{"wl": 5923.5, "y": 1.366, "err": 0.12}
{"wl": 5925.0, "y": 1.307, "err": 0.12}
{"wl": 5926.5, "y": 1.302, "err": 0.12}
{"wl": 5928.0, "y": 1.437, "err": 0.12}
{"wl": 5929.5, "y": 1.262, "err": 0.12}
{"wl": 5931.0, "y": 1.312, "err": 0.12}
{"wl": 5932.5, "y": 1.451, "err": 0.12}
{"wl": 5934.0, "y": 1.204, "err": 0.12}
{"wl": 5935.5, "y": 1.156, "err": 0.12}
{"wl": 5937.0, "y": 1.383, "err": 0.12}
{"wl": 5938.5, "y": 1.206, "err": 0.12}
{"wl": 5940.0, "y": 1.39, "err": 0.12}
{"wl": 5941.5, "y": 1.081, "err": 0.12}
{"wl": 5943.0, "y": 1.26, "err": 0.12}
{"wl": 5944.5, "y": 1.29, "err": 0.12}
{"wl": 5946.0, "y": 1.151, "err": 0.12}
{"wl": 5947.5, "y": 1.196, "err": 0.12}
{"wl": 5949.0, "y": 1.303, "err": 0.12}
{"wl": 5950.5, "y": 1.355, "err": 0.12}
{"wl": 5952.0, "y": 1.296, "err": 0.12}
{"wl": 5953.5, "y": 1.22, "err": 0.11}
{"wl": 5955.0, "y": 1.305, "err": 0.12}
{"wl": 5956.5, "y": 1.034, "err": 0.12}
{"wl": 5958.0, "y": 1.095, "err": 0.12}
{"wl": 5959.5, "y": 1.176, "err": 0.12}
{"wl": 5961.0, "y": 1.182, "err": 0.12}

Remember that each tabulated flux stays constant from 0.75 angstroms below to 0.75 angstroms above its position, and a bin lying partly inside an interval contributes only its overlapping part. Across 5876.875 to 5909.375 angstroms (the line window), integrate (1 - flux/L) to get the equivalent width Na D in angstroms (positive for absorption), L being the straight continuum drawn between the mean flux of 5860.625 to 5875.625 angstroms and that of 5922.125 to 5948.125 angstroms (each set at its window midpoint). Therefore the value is 2.8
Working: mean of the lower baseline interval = 1.37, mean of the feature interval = 1.22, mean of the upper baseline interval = 1.28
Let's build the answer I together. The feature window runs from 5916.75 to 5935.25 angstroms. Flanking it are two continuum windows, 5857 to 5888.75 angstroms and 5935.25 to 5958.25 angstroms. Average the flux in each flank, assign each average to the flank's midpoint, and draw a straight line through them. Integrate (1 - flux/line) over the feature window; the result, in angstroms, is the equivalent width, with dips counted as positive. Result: -0.8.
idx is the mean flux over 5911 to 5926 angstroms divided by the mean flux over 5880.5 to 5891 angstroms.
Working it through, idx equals 1.0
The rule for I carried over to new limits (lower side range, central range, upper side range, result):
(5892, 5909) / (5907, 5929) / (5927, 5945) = -1.0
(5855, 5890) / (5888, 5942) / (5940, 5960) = 1.3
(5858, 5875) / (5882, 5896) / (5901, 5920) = 1.5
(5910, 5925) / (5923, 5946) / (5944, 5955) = -0.3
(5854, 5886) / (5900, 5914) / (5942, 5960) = 1.0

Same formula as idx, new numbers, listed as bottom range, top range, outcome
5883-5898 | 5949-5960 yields 1.06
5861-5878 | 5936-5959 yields 0.88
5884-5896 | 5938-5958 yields 1.10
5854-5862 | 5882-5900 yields 0.87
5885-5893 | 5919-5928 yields 1.17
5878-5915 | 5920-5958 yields 1.06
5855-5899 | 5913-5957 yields 0.99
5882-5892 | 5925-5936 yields 1.09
